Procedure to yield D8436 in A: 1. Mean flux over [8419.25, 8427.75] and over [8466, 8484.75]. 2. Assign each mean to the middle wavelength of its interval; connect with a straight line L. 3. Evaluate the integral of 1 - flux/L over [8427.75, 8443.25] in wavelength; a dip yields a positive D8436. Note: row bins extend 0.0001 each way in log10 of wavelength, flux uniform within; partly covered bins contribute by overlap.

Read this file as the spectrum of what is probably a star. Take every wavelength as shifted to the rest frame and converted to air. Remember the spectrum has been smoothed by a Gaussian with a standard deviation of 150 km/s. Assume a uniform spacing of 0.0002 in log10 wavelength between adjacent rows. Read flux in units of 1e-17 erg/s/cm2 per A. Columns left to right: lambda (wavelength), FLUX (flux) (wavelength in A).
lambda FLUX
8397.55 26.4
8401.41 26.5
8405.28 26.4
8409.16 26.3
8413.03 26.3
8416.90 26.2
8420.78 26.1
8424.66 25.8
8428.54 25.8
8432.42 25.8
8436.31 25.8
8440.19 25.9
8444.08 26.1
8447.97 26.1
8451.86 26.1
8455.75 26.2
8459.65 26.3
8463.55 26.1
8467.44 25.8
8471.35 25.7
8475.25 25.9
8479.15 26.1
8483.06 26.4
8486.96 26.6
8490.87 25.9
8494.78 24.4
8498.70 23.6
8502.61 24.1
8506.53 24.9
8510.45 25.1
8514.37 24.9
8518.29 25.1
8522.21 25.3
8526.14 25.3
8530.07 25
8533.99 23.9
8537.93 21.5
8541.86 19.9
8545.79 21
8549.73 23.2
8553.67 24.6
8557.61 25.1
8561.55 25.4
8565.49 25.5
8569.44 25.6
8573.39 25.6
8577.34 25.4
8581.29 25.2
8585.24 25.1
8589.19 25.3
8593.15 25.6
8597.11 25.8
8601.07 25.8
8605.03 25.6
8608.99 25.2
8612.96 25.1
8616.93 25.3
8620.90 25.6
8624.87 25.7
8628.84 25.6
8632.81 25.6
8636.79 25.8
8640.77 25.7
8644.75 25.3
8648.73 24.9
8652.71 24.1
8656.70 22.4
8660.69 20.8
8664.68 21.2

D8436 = 0.1 A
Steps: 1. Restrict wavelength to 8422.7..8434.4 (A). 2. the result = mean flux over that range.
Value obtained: 25.8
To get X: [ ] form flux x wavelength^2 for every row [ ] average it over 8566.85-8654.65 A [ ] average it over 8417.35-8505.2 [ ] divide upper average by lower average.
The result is 1.0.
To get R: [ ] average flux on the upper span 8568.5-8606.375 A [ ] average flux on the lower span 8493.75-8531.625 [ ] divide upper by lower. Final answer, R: 1.0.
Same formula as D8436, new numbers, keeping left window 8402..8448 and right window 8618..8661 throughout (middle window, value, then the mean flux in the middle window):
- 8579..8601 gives -0.27 A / 25.4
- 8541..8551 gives 1.57 A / 21.4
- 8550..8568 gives 0.23 A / 25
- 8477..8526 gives 0.81 A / 25.2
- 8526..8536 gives 0.33 A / 24.6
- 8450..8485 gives -0.34 A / 26.1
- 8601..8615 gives -0.19 A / 25.4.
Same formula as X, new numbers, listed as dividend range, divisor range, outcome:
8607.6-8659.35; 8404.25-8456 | 1.01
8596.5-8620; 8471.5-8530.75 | 1.03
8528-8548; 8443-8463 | 0.87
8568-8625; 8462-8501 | 1.02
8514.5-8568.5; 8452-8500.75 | 0.95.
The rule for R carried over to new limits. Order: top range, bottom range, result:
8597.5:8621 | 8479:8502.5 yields 1.00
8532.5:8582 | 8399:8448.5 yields 0.92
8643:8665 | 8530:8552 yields 1.05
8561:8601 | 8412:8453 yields 0.98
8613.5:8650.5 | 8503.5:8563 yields 1.06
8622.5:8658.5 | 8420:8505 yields 0.97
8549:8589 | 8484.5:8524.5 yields 1.01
